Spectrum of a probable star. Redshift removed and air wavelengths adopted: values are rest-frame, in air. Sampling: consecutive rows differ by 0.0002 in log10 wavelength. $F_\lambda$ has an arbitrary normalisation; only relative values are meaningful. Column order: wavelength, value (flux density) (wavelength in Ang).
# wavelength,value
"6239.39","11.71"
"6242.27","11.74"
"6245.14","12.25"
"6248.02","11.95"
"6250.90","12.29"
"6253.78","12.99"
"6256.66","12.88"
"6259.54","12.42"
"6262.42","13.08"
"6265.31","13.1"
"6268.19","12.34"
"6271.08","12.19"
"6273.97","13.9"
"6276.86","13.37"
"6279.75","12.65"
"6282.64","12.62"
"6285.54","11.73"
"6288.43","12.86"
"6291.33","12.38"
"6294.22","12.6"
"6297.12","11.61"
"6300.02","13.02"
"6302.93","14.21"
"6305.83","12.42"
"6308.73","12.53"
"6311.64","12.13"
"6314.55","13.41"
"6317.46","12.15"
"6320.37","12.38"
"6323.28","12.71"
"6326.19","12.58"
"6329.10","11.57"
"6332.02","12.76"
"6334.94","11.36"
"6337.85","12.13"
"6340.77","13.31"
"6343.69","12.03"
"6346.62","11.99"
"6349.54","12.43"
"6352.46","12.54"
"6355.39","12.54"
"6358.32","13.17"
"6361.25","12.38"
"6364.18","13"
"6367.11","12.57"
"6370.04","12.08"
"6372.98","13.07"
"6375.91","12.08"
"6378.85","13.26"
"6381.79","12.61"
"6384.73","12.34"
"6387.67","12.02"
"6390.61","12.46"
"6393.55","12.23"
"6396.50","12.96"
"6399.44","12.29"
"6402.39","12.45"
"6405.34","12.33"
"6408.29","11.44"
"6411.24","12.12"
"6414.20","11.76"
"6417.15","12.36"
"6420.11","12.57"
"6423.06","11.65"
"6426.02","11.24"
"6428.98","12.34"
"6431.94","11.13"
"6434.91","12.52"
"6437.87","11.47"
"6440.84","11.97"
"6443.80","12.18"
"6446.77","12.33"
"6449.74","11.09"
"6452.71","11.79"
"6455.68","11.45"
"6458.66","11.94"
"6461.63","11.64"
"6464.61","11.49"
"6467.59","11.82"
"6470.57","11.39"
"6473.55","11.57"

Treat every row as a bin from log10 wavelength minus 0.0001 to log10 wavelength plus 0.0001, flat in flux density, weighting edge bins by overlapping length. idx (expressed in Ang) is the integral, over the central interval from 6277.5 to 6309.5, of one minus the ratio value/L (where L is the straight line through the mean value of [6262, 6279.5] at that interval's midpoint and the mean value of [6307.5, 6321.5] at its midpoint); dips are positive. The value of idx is 0.27 Ang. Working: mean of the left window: 13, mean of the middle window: 12.6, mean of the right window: 12.5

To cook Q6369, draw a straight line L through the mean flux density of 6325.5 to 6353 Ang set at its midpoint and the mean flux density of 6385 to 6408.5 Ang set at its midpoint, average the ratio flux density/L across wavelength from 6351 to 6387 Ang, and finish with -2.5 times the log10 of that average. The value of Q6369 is -0.03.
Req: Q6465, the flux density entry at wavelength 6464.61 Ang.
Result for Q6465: 11.49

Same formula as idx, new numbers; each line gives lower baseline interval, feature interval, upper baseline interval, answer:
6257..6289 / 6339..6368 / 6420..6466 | -0.71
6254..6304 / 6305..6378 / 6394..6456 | -0.20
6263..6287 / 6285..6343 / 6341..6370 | 0.66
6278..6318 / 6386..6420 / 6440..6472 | -0.59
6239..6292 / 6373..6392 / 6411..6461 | -0.66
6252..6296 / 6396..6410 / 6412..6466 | -0.25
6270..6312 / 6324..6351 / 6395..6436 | 0.46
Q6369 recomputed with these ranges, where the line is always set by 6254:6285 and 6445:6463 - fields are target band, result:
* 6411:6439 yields 0.00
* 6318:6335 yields 0.02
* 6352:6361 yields -0.04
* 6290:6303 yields 0.00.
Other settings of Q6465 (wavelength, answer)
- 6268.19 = 12.34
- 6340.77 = 13.31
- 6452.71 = 11.79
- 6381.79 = 12.61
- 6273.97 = 13.9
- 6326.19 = 12.58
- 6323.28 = 12.71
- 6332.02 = 12.76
